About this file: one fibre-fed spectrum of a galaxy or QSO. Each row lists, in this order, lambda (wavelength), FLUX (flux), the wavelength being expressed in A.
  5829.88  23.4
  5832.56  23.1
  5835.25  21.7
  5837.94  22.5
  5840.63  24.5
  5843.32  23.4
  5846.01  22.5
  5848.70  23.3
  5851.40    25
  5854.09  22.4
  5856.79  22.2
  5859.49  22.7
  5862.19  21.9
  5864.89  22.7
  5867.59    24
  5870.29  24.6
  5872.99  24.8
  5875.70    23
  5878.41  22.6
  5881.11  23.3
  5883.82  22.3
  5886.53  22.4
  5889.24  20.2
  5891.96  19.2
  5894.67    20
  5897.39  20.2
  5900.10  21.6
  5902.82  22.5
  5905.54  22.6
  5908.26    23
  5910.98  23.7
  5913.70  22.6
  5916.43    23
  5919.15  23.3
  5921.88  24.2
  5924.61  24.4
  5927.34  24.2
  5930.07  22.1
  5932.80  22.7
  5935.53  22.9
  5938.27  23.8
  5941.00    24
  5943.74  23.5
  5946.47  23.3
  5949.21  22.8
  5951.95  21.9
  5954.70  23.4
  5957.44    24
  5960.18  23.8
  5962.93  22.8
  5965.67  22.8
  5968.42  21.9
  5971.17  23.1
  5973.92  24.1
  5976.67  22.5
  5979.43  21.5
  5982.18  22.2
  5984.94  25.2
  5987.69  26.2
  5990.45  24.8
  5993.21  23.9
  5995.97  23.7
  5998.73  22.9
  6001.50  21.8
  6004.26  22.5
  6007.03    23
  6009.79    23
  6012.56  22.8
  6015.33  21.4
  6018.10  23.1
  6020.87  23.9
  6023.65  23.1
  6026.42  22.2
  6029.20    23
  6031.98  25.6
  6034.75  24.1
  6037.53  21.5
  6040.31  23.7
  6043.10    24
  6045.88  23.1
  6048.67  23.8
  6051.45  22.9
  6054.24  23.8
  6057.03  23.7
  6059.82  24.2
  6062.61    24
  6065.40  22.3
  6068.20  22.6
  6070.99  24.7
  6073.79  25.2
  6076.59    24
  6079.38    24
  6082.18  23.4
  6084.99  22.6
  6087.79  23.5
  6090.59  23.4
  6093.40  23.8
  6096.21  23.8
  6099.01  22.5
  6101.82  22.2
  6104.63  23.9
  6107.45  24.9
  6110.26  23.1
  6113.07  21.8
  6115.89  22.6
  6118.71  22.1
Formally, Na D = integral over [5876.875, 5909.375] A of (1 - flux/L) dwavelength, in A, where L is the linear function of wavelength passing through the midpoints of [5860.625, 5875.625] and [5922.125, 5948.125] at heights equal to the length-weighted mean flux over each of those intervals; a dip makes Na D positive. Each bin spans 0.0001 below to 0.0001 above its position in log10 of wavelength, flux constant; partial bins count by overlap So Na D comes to 2.6 A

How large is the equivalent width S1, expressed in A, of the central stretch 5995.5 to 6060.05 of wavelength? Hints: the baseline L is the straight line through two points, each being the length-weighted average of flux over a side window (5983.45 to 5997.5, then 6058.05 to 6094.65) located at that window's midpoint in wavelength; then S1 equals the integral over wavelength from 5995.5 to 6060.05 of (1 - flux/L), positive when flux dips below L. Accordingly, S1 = 2.9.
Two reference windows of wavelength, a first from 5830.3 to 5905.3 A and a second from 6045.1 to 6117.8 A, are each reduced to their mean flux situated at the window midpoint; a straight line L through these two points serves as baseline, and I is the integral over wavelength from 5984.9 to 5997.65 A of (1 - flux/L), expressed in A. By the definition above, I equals -0.89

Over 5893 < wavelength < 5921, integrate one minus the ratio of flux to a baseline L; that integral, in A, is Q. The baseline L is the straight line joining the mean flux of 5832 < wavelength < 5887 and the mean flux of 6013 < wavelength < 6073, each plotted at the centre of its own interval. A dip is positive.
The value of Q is 1.1 A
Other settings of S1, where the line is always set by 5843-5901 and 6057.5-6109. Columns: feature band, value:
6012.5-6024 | 0.2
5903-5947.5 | -1.1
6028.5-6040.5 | -0.1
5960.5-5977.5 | 0.0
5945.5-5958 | -0.1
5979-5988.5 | -0.3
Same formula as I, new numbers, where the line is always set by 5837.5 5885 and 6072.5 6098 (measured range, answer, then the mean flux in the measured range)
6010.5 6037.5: 0.5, 23.2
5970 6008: 0.2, 23.4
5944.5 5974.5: 0.5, 23.1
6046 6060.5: 0.0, 23.6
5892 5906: 1.3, 21.1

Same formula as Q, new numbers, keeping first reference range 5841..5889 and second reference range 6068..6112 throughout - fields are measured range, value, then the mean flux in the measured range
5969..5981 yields 0.32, 22.7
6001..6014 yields 0.42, 22.7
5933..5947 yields -0.11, 23.5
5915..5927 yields -0.28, 23.7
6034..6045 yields 0.11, 23.3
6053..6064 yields -0.18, 23.9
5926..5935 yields 0.10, 23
